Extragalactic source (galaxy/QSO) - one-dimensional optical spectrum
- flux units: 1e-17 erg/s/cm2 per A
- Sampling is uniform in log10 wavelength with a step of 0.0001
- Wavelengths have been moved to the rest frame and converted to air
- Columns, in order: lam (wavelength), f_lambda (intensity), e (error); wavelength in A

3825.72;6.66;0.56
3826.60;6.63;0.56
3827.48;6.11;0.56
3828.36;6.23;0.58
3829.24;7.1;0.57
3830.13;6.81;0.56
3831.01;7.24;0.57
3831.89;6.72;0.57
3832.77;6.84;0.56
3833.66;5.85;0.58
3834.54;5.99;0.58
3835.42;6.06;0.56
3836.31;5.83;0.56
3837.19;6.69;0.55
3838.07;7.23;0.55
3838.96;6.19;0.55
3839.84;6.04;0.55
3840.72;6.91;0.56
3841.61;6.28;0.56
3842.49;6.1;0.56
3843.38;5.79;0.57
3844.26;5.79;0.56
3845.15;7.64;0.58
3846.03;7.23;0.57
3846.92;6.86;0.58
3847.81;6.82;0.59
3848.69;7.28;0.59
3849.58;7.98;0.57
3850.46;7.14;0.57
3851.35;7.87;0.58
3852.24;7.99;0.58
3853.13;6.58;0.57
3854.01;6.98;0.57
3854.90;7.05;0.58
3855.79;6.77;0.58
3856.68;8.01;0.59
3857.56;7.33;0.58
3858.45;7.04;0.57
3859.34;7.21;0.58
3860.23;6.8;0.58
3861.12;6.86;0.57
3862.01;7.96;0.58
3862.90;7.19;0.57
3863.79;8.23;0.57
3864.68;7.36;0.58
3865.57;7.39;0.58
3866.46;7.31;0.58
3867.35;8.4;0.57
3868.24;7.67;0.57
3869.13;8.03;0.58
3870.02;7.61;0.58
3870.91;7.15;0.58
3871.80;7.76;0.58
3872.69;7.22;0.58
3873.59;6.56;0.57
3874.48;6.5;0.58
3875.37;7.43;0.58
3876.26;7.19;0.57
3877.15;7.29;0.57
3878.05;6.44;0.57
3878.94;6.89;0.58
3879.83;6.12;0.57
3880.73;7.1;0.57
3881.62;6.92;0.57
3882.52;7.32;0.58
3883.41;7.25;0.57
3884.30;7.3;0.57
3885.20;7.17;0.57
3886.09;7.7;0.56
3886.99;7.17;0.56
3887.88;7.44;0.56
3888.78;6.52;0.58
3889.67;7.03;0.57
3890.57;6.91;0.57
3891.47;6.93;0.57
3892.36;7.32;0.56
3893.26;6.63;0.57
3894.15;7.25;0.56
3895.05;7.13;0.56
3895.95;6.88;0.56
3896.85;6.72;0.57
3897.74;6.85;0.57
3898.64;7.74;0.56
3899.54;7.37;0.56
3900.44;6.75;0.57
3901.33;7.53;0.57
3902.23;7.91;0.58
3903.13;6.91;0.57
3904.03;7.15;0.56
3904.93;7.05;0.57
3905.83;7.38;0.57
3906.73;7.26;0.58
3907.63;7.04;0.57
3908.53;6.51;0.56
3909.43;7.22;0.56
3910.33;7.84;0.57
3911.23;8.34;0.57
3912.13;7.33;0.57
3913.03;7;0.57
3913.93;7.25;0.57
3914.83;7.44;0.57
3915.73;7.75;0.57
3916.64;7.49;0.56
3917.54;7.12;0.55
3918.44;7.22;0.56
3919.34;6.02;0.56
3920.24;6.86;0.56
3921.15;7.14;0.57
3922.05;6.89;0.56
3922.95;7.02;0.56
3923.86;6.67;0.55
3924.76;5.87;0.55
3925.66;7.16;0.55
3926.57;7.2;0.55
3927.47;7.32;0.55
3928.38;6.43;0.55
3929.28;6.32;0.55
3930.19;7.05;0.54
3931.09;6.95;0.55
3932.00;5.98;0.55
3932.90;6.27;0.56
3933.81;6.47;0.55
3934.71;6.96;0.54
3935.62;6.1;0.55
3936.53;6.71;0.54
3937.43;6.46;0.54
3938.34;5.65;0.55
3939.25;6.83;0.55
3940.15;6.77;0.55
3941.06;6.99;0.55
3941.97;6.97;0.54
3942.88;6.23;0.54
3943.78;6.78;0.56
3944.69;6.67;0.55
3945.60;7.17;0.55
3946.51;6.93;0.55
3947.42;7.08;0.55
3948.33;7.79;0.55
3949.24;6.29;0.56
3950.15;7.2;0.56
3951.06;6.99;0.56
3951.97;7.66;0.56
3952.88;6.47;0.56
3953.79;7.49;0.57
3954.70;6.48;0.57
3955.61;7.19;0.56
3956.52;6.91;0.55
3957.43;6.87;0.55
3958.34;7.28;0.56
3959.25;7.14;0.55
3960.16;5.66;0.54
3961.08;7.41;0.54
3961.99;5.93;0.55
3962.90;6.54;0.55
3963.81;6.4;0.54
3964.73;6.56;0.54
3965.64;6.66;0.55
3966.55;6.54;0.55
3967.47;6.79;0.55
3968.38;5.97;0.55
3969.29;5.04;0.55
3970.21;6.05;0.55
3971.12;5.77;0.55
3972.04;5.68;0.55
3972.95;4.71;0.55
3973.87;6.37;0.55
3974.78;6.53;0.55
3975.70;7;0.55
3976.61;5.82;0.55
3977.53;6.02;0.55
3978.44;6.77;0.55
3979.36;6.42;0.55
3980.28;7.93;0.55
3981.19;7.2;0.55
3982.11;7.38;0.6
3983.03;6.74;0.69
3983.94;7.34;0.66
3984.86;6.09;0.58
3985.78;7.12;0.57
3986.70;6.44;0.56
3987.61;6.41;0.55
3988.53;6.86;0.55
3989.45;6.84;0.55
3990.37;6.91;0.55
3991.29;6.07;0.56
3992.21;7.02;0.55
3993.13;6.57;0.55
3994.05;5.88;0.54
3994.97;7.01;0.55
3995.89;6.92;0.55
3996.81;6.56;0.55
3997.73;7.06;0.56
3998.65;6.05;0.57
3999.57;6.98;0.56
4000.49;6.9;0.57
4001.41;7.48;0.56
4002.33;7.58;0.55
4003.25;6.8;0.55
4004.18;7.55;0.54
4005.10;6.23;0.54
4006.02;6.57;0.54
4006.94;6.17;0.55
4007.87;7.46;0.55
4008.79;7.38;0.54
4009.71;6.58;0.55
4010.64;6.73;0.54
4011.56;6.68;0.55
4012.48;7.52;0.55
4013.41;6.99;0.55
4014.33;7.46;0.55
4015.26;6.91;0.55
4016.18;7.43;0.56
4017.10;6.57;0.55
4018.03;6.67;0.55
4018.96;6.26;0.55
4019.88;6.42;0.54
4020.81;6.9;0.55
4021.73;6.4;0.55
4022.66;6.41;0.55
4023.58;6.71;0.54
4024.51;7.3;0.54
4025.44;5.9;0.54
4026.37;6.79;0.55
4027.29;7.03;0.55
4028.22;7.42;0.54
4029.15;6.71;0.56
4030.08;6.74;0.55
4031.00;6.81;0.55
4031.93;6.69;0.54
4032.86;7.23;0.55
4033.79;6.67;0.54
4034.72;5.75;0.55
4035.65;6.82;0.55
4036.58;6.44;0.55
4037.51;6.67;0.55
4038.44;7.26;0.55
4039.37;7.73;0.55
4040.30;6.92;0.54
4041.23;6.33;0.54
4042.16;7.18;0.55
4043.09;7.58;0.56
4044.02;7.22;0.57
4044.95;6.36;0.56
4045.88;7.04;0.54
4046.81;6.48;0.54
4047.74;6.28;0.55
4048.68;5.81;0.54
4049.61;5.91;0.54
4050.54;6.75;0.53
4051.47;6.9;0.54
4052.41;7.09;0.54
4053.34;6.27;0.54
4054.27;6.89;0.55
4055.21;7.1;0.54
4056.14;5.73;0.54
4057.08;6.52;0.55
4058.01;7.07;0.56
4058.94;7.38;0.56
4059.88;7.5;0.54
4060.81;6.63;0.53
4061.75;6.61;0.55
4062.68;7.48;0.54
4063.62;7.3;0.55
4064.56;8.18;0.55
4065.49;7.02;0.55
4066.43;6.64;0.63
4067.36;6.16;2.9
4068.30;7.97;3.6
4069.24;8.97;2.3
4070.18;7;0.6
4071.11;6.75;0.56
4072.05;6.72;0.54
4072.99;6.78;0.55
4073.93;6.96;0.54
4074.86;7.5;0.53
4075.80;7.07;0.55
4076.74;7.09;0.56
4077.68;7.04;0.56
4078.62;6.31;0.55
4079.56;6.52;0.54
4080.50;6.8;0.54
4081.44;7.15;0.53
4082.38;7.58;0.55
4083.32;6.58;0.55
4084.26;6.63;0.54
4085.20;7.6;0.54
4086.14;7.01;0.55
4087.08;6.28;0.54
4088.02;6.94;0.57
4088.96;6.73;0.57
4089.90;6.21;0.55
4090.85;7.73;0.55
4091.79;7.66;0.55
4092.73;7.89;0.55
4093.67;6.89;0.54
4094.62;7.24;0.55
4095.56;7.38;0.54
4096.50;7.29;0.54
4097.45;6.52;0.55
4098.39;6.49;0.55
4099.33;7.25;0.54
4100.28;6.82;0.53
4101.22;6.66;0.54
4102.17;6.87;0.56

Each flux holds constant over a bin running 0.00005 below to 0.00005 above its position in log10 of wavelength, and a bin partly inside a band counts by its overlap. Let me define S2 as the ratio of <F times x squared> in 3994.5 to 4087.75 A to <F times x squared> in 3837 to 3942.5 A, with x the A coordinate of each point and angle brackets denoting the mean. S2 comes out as 1.1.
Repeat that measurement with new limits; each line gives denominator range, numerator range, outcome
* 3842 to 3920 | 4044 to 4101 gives 1.06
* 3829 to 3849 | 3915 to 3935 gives 1.09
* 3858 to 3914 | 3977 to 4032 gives 1.00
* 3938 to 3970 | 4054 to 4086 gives 1.11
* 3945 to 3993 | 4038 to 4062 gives 1.06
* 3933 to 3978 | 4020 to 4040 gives 1.07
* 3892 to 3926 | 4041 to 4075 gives 1.05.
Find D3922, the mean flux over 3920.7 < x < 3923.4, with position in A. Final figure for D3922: 7.03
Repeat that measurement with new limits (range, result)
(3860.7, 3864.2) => 7.55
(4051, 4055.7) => 6.84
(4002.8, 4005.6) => 6.85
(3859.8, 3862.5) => 7.2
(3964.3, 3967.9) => 6.64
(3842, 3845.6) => 6.34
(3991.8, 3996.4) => 6.67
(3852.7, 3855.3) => 6.88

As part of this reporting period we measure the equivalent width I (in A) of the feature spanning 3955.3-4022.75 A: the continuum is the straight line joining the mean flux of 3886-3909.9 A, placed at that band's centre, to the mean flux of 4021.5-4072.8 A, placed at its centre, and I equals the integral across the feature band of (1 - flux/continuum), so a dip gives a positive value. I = 2.8 A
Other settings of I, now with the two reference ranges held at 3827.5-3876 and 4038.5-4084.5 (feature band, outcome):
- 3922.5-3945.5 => 1.1 A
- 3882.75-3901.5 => -0.3 A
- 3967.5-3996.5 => 2.0 A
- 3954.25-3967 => 0.5 A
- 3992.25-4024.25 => 0.6 A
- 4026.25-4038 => 0.3 A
